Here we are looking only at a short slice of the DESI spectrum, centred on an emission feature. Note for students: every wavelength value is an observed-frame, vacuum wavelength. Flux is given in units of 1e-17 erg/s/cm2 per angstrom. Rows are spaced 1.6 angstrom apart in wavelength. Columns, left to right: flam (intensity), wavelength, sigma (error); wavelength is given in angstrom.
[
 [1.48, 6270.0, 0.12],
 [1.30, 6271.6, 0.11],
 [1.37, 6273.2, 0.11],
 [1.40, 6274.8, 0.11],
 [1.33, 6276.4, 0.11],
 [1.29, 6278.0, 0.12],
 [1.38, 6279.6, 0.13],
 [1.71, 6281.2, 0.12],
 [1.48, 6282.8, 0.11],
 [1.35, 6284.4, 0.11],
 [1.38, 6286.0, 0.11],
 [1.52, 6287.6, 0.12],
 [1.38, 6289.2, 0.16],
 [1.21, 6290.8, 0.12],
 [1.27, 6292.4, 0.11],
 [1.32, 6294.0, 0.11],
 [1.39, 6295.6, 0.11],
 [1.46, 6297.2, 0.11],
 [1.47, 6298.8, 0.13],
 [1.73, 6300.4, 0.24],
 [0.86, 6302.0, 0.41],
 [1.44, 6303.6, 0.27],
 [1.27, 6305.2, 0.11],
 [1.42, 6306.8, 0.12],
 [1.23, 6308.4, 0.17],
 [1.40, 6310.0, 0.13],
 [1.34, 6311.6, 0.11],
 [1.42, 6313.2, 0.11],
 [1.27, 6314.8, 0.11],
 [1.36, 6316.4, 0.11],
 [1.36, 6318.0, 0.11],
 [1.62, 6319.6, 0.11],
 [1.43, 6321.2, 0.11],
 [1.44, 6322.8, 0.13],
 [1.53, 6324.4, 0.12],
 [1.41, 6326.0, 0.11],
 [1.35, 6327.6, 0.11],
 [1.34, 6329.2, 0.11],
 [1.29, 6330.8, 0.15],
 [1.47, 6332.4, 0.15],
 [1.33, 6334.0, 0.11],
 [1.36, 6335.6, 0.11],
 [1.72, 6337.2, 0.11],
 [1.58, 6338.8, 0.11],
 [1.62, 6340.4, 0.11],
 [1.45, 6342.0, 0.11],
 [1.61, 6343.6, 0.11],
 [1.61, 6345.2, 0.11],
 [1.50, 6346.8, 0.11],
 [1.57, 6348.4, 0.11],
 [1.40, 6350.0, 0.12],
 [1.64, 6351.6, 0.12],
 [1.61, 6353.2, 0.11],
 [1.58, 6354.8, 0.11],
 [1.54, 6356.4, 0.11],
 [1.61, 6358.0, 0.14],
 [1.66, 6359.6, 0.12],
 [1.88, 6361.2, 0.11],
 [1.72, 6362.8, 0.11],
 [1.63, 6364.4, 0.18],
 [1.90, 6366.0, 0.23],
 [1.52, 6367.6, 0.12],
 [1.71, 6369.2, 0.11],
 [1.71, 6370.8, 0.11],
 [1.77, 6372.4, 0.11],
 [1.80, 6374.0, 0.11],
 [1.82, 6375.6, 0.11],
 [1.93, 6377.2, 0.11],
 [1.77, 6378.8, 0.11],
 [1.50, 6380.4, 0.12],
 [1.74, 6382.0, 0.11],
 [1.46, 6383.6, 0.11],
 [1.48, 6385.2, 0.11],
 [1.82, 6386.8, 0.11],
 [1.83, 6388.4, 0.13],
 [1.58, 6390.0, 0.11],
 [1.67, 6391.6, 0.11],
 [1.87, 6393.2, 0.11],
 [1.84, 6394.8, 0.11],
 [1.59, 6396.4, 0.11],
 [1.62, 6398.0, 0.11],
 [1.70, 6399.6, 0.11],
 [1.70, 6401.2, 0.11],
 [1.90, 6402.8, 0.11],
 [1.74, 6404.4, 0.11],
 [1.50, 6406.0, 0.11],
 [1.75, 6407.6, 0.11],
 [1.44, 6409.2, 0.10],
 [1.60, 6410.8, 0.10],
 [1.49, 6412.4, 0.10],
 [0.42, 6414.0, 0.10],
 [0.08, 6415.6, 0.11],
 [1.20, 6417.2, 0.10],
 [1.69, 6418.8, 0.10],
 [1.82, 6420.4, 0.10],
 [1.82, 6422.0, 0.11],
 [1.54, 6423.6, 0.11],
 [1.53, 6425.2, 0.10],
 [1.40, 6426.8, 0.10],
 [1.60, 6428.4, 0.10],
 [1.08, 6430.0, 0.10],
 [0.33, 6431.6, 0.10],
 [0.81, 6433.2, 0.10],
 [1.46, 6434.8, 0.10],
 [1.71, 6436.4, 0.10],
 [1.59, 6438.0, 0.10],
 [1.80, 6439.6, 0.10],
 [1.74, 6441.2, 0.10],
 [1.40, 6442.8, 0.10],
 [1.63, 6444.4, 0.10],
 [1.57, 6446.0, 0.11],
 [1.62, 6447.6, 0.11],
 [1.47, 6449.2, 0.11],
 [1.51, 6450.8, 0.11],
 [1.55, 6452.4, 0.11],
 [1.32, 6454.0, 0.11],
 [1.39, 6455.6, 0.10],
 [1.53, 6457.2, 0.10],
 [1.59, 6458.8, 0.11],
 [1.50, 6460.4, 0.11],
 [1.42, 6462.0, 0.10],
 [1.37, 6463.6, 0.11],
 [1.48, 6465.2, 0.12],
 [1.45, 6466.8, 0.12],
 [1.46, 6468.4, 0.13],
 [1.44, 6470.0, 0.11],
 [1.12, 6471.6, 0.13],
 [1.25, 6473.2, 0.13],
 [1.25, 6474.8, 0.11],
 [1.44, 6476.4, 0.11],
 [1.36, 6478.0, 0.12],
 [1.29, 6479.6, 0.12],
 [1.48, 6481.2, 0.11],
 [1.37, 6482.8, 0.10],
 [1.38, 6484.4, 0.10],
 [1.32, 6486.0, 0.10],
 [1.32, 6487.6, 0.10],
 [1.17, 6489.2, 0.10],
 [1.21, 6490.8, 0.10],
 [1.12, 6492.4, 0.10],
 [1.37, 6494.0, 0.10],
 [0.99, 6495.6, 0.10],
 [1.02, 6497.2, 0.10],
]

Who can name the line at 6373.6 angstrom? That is C III] 1909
